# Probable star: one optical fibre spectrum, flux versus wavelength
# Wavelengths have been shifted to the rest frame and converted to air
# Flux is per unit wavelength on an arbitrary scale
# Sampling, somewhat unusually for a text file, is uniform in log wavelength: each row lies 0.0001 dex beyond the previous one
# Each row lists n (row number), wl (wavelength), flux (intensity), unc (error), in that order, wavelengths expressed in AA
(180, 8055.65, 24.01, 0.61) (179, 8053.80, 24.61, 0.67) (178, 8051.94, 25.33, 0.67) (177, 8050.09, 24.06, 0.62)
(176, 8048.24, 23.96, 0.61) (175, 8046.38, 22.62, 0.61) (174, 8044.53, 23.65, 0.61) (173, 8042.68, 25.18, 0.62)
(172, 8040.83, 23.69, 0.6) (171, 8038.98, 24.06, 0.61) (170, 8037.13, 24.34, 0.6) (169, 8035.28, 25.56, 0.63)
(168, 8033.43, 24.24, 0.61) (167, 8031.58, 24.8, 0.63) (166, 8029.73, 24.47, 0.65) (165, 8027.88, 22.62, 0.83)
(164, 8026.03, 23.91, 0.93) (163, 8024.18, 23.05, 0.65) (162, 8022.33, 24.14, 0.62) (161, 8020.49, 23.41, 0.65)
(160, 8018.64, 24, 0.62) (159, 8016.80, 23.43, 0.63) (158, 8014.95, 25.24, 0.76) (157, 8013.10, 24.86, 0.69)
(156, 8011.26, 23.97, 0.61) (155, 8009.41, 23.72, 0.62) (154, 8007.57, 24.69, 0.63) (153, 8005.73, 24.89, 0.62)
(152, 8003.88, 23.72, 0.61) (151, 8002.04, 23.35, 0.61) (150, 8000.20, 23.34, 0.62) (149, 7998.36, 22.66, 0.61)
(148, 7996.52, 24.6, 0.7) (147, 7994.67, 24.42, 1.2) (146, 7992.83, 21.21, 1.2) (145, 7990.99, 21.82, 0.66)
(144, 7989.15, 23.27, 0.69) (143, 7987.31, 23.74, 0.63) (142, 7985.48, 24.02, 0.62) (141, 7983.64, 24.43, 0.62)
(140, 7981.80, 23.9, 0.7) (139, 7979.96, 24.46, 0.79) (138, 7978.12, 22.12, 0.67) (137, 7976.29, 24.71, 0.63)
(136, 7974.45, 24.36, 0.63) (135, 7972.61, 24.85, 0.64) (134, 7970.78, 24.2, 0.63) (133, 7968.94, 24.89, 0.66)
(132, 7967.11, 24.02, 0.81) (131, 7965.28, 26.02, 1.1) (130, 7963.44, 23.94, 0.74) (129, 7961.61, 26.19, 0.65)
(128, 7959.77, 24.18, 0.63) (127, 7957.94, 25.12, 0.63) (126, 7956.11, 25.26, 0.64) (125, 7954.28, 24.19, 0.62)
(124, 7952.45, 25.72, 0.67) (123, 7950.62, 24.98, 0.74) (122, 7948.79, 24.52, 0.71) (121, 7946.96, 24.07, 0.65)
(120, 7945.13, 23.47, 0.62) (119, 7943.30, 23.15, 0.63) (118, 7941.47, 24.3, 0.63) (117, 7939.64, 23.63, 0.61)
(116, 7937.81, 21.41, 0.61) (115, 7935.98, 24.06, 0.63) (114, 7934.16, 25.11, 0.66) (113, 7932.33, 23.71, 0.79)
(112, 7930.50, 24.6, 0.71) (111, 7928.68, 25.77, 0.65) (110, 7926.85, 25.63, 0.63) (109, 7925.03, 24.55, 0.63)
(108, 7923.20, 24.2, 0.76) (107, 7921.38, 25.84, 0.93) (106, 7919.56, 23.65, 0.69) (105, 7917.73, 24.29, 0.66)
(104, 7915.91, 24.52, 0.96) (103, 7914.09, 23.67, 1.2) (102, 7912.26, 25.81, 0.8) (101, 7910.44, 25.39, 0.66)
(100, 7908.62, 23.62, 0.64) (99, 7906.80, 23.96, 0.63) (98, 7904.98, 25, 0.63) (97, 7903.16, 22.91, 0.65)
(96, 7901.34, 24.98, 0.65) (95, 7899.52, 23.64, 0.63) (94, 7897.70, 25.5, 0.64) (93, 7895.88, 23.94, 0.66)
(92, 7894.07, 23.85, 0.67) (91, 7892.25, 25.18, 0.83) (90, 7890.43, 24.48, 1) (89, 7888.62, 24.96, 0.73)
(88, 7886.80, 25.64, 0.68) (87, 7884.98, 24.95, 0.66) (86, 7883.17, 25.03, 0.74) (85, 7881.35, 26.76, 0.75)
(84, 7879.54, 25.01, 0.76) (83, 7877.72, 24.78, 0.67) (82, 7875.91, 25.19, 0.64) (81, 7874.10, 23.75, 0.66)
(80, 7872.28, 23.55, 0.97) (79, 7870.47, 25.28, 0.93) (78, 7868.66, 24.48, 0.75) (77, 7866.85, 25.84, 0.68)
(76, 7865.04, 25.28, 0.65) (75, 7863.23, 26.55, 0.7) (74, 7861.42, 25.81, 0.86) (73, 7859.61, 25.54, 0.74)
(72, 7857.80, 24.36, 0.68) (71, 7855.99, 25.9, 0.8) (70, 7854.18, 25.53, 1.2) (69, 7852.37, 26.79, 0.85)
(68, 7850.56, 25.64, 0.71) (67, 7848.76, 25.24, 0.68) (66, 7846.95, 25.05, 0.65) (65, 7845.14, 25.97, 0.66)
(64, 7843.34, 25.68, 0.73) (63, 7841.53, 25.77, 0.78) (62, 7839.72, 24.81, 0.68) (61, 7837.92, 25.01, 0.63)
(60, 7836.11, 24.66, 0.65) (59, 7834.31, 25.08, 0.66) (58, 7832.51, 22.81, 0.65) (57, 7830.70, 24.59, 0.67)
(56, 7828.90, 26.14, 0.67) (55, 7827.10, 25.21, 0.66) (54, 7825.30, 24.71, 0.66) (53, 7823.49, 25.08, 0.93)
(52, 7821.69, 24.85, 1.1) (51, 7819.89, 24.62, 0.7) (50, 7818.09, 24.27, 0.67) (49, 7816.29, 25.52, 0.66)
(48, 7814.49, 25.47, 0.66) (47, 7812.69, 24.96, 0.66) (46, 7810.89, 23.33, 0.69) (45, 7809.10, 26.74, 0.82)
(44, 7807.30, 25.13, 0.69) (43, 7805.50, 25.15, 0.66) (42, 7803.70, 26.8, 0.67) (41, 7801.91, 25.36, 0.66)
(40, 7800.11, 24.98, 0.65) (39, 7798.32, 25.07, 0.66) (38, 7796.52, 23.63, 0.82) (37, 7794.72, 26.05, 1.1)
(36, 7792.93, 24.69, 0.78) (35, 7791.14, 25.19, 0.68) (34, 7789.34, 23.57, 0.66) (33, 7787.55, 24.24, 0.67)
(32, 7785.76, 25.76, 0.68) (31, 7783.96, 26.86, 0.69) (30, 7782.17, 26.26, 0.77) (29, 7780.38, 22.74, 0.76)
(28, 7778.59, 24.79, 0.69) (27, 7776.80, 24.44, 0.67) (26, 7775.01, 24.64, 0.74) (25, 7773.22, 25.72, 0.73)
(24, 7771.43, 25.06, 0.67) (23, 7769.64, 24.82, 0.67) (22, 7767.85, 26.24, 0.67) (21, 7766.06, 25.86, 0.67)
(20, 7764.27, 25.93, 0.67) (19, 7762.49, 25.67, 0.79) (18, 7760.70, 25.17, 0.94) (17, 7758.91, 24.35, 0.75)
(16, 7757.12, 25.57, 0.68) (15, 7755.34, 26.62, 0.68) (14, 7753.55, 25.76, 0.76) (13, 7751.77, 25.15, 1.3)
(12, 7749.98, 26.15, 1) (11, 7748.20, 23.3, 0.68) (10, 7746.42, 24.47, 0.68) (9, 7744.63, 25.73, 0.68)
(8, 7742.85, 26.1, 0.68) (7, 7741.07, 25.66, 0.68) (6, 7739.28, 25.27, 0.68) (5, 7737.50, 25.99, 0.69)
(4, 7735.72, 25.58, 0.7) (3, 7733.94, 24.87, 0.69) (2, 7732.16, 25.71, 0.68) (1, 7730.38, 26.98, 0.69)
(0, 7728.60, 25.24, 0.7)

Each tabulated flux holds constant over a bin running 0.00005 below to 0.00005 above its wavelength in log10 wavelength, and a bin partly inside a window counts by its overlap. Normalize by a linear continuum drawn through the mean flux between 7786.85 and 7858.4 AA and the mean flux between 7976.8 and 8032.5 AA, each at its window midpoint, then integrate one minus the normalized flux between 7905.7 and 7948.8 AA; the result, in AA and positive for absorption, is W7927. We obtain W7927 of 0.1 AA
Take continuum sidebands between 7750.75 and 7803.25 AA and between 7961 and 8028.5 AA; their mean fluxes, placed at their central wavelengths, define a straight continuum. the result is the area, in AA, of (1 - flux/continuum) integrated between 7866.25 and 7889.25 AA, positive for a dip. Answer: -0.36 AA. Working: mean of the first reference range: 25.2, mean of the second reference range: 23.9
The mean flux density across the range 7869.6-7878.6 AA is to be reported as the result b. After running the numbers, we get 24.5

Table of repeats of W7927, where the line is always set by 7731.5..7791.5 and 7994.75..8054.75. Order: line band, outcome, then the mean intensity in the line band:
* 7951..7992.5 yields 0.03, 24.3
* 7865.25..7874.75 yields 0.05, 24.7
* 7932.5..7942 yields 0.31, 23.7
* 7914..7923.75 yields 0.05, 24.4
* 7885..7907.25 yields 0.11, 24.5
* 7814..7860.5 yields -0.45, 25.2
